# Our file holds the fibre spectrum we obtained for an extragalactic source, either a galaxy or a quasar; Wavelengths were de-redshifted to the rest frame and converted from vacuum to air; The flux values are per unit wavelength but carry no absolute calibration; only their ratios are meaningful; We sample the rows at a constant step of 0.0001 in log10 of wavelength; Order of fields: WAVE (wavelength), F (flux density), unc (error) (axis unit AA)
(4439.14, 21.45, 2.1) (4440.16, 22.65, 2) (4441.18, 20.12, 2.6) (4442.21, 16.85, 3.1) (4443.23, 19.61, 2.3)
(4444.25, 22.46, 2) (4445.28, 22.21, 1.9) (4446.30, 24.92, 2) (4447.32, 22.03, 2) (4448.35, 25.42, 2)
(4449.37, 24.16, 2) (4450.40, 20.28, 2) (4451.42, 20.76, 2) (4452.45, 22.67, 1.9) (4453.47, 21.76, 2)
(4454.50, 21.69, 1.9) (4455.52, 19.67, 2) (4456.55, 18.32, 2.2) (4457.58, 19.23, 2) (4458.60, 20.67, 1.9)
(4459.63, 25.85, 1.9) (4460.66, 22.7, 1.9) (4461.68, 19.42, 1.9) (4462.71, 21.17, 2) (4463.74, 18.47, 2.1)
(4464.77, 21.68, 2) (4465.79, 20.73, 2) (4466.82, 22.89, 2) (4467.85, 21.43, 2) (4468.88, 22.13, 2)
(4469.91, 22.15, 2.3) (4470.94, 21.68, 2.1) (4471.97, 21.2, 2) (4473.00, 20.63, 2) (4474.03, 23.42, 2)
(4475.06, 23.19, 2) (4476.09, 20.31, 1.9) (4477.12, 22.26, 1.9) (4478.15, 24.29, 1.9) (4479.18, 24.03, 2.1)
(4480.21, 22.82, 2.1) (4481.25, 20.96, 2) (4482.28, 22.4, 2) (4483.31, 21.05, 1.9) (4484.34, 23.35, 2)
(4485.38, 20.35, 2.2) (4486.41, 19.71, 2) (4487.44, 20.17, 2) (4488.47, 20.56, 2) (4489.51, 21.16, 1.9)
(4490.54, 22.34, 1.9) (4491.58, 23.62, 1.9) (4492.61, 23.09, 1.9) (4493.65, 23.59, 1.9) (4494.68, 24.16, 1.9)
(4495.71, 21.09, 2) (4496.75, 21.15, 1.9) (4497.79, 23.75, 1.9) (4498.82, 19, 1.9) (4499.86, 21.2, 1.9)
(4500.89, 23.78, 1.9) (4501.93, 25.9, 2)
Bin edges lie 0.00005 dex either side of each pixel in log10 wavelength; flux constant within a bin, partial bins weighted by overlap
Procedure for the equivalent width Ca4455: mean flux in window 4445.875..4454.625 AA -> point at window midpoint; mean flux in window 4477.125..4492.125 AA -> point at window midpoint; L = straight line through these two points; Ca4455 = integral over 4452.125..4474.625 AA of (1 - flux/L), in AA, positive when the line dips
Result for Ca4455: 1.0 AA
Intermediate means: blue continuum 22.6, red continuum 21.9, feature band 21.3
